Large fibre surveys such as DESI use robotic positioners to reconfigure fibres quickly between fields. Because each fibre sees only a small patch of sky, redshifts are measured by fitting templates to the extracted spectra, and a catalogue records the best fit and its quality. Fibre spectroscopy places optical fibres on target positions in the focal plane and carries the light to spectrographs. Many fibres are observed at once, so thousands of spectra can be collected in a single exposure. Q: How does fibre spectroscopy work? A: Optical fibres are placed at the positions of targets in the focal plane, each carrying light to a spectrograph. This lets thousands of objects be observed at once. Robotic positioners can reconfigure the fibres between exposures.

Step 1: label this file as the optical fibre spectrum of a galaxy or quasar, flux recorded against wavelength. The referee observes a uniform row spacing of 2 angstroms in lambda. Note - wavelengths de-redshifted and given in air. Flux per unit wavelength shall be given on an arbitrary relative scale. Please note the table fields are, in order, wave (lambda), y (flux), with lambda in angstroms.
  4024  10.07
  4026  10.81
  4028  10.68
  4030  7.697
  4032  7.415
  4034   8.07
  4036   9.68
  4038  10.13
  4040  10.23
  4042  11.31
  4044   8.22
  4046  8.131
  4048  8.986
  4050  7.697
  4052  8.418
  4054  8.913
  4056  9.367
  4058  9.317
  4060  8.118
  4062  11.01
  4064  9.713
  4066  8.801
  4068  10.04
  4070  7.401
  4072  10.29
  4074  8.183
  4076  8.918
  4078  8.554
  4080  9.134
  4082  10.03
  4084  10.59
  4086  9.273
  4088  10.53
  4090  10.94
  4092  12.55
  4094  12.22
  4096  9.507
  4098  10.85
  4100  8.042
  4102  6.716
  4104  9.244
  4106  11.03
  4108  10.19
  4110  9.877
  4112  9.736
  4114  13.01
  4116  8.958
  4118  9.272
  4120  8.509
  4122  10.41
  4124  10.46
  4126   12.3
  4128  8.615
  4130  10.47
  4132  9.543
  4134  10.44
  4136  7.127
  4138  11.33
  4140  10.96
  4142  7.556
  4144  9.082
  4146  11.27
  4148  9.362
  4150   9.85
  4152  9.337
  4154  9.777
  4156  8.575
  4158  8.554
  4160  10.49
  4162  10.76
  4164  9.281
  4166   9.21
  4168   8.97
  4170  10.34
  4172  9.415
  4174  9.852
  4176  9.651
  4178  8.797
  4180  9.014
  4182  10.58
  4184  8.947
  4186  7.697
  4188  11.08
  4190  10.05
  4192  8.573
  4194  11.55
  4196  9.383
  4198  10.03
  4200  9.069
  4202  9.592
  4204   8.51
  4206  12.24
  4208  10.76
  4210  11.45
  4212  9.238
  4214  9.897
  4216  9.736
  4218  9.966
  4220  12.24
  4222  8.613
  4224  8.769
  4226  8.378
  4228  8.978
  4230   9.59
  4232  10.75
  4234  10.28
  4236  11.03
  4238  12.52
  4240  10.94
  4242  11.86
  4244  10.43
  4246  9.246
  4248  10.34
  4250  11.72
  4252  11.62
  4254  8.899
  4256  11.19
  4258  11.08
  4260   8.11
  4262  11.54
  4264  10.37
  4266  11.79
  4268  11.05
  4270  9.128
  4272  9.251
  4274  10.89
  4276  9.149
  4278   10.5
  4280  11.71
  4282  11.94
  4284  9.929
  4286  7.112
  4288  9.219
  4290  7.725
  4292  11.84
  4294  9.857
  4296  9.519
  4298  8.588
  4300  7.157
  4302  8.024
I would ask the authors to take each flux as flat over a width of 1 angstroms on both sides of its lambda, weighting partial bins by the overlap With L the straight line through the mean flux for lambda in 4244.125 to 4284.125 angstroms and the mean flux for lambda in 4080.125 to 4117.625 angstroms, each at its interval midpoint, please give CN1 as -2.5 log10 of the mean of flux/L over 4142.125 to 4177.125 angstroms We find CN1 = 0.075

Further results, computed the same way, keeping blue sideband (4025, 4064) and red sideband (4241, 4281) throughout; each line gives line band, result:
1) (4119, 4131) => -0.05 mag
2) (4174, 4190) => 0.06 mag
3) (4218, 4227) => 0.08 mag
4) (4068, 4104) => -0.02 mag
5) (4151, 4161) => 0.06 mag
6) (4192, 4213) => 0.00 mag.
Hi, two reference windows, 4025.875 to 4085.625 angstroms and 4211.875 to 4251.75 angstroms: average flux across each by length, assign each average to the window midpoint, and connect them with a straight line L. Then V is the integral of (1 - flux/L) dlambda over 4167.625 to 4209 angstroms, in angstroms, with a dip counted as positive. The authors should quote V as 1.1 angstroms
